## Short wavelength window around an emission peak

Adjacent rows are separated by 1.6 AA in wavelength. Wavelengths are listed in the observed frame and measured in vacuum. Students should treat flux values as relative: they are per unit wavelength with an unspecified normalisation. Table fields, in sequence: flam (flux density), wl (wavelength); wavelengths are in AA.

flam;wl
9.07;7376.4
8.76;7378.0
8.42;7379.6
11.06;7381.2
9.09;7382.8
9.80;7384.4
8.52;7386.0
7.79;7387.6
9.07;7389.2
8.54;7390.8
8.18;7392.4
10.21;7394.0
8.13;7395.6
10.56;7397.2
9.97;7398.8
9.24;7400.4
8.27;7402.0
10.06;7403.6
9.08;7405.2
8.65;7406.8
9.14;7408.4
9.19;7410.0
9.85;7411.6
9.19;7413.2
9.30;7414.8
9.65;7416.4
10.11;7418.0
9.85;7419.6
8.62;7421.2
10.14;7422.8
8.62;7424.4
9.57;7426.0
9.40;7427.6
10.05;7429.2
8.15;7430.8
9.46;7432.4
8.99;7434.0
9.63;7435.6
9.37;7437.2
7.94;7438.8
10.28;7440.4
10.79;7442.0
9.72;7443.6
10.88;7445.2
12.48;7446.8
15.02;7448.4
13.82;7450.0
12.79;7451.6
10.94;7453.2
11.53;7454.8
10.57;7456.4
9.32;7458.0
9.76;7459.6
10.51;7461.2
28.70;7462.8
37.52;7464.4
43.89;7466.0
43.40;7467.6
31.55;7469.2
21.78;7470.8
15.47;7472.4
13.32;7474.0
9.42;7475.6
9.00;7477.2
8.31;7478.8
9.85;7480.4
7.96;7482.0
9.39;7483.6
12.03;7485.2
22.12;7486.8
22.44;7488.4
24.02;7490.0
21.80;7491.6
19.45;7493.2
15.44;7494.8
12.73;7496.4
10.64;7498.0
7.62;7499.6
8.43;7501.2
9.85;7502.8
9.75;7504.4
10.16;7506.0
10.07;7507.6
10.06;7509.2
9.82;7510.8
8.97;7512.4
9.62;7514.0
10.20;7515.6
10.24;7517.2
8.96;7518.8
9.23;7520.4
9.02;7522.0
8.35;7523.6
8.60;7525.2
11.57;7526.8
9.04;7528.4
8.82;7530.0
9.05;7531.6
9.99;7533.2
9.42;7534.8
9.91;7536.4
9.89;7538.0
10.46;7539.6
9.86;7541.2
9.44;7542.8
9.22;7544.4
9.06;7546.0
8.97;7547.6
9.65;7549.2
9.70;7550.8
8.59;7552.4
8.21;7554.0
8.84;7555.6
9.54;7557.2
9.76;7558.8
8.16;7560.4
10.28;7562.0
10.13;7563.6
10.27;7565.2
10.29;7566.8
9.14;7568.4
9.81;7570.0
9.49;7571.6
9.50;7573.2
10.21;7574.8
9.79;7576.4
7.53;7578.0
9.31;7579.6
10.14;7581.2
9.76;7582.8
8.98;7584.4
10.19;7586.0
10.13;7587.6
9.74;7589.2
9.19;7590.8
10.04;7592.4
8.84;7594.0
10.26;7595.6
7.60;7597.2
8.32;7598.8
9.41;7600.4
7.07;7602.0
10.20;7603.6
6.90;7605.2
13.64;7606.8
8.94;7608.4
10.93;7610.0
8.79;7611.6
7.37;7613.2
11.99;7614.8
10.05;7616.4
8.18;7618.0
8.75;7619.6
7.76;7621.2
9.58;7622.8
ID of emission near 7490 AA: [N II]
